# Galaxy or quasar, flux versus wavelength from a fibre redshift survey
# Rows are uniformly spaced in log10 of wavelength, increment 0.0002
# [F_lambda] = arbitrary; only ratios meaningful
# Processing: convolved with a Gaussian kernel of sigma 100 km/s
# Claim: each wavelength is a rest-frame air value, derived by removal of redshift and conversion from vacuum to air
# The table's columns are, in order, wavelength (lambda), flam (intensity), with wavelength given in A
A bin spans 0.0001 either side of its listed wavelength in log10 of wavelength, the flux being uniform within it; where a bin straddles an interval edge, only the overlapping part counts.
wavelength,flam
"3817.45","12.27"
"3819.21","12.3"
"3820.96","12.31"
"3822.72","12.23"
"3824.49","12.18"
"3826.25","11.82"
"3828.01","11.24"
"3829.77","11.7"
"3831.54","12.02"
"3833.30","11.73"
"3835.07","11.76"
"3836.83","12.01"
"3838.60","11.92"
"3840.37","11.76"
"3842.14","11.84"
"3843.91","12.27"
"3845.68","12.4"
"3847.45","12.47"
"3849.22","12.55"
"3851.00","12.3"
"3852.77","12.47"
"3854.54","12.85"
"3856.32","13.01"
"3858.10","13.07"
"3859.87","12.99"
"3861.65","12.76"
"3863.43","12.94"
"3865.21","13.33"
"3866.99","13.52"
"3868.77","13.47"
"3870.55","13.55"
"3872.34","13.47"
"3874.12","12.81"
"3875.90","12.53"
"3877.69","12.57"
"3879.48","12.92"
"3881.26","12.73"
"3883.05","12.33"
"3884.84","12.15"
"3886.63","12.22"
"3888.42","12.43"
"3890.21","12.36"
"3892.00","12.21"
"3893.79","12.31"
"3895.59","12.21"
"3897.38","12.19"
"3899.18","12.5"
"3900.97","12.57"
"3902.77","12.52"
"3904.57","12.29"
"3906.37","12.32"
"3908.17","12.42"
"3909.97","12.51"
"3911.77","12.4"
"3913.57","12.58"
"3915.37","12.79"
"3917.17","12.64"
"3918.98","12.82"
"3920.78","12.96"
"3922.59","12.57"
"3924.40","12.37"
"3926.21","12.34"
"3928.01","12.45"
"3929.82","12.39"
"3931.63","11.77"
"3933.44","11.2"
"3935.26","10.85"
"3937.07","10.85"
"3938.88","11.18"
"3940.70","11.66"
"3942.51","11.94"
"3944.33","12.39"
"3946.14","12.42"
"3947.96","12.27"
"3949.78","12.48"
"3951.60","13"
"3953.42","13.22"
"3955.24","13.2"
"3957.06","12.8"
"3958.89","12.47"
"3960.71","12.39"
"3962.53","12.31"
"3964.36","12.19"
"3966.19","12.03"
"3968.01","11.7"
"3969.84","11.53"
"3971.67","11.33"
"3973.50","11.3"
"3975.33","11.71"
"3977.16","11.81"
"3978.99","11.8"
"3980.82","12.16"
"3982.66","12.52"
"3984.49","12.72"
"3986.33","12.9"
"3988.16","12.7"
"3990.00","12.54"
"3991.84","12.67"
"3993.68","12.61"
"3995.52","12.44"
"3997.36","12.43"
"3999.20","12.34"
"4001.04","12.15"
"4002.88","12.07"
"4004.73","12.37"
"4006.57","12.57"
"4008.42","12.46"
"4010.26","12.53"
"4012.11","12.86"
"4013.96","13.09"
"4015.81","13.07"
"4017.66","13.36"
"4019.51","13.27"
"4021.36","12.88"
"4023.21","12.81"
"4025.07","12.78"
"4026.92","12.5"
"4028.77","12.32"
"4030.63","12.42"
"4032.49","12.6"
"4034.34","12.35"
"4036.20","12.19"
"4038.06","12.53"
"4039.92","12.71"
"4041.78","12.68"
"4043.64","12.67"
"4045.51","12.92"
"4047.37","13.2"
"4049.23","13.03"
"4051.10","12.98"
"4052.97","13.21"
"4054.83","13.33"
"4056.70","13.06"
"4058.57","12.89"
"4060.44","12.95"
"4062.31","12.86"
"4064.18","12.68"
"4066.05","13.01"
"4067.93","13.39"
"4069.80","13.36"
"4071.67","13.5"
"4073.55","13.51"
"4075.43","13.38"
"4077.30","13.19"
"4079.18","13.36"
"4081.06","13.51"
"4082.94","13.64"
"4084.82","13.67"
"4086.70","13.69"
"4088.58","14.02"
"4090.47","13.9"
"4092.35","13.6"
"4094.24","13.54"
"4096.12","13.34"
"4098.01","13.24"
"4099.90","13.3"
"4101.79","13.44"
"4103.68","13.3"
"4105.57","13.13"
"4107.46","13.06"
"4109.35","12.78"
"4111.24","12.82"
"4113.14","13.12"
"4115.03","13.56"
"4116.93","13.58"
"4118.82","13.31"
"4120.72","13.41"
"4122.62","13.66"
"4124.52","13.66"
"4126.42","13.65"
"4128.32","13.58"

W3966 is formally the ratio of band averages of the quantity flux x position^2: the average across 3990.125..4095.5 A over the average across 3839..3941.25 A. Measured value 1.12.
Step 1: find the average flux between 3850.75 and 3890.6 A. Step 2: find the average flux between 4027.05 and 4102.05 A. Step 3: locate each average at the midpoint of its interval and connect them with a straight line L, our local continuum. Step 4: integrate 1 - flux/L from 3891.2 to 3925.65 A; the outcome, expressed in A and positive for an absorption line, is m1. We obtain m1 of 1.1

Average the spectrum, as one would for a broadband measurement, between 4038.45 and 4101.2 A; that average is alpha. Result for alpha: 13.2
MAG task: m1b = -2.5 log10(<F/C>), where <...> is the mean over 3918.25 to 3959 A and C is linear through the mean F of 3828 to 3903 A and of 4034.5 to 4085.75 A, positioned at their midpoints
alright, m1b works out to 0.04 mag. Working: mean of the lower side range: 12.5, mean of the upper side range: 13.1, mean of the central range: 12.2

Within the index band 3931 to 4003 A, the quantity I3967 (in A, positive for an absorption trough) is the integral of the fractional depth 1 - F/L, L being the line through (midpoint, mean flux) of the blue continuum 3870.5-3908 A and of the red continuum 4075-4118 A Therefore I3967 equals 3.85 A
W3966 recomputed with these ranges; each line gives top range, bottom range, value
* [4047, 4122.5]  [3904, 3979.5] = 1.17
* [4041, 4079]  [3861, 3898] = 1.13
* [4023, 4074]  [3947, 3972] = 1.09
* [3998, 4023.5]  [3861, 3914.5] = 1.07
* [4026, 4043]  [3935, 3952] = 1.10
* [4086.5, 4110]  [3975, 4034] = 1.12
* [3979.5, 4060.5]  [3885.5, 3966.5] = 1.08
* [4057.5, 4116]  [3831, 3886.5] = 1.19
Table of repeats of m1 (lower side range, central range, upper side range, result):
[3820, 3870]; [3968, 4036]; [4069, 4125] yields 3.15 A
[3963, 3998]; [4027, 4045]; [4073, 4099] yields 0.53 A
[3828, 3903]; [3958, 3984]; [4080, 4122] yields 1.91 A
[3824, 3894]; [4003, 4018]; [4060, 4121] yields 0.36 A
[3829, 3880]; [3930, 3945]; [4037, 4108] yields 1.54 A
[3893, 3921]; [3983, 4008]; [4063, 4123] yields 0.79 A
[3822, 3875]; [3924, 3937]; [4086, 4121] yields 0.96 A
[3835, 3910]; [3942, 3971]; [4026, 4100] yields 0.93 A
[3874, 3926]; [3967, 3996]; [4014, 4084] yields 1.38 A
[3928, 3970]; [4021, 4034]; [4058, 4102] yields 0.28 A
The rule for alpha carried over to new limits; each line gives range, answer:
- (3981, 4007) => 12.5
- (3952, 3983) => 12.2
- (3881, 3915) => 12.4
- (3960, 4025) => 12.4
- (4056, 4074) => 13.1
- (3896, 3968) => 12.3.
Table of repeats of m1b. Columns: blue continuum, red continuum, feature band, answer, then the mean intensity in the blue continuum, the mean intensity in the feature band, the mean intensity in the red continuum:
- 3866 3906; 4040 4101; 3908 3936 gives 0.04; 12.6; 12.3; 13.3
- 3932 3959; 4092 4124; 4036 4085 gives -0.01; 12.1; 13.1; 13.3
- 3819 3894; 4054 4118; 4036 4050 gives 0.03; 12.5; 12.8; 13.3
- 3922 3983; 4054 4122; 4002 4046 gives 0.01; 12.1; 12.7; 13.3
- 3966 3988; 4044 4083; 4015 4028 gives -0.03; 12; 13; 13.2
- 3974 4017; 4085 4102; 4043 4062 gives 0.01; 12.5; 13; 13.6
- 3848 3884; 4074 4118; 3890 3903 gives 0.05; 12.9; 12.4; 13.4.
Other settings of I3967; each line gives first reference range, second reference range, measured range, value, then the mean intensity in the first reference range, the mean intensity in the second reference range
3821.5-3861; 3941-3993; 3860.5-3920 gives -1.96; 12.2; 12.3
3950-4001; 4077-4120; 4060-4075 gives -0.05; 12.3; 13.4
